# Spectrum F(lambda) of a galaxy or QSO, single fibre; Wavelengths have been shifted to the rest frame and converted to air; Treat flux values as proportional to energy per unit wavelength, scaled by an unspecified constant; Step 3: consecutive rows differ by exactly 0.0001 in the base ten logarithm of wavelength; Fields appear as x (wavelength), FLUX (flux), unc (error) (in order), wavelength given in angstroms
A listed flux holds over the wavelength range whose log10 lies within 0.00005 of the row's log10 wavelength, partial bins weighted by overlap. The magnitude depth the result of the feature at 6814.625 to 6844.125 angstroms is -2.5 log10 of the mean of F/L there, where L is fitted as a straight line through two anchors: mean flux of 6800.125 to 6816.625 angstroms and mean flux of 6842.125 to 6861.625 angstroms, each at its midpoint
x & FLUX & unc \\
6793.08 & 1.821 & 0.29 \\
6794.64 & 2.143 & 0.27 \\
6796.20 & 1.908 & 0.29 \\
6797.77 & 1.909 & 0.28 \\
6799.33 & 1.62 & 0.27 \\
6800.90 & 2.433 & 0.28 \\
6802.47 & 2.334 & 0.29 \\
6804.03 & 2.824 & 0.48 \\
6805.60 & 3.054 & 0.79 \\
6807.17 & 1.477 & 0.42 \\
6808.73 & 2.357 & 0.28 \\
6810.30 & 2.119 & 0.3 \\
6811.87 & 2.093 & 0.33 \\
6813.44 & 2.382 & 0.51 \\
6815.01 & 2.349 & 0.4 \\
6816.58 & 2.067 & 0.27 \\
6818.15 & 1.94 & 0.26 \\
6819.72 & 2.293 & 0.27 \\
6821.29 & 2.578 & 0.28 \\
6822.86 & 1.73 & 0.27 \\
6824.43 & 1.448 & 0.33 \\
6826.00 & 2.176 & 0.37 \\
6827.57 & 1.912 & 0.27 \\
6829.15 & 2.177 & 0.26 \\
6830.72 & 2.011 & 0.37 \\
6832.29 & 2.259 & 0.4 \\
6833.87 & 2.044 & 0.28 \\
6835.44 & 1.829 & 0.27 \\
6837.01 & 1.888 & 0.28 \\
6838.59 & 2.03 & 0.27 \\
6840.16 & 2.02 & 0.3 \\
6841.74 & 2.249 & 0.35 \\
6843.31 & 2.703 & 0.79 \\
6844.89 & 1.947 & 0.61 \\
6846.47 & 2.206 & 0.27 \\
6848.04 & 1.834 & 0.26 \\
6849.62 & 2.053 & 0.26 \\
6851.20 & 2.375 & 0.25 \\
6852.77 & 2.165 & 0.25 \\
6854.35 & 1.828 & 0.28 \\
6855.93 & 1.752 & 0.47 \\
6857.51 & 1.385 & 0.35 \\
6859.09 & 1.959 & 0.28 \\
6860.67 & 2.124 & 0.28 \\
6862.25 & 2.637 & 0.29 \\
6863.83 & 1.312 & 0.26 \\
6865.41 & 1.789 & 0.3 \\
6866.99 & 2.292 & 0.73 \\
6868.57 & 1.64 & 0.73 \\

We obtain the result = 0.050 mag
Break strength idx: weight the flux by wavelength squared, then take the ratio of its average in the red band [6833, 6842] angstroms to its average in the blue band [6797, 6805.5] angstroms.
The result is 0.88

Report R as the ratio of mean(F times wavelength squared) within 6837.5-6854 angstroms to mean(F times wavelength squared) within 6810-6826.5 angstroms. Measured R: 1.0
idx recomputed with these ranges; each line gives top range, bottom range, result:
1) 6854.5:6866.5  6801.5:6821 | 0.83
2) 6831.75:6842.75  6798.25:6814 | 0.92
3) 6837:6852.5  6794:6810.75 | 0.99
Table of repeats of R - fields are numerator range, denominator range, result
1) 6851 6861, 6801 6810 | 0.81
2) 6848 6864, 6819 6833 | 0.97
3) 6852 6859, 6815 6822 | 0.81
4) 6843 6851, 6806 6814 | 1.01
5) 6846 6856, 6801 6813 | 0.89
